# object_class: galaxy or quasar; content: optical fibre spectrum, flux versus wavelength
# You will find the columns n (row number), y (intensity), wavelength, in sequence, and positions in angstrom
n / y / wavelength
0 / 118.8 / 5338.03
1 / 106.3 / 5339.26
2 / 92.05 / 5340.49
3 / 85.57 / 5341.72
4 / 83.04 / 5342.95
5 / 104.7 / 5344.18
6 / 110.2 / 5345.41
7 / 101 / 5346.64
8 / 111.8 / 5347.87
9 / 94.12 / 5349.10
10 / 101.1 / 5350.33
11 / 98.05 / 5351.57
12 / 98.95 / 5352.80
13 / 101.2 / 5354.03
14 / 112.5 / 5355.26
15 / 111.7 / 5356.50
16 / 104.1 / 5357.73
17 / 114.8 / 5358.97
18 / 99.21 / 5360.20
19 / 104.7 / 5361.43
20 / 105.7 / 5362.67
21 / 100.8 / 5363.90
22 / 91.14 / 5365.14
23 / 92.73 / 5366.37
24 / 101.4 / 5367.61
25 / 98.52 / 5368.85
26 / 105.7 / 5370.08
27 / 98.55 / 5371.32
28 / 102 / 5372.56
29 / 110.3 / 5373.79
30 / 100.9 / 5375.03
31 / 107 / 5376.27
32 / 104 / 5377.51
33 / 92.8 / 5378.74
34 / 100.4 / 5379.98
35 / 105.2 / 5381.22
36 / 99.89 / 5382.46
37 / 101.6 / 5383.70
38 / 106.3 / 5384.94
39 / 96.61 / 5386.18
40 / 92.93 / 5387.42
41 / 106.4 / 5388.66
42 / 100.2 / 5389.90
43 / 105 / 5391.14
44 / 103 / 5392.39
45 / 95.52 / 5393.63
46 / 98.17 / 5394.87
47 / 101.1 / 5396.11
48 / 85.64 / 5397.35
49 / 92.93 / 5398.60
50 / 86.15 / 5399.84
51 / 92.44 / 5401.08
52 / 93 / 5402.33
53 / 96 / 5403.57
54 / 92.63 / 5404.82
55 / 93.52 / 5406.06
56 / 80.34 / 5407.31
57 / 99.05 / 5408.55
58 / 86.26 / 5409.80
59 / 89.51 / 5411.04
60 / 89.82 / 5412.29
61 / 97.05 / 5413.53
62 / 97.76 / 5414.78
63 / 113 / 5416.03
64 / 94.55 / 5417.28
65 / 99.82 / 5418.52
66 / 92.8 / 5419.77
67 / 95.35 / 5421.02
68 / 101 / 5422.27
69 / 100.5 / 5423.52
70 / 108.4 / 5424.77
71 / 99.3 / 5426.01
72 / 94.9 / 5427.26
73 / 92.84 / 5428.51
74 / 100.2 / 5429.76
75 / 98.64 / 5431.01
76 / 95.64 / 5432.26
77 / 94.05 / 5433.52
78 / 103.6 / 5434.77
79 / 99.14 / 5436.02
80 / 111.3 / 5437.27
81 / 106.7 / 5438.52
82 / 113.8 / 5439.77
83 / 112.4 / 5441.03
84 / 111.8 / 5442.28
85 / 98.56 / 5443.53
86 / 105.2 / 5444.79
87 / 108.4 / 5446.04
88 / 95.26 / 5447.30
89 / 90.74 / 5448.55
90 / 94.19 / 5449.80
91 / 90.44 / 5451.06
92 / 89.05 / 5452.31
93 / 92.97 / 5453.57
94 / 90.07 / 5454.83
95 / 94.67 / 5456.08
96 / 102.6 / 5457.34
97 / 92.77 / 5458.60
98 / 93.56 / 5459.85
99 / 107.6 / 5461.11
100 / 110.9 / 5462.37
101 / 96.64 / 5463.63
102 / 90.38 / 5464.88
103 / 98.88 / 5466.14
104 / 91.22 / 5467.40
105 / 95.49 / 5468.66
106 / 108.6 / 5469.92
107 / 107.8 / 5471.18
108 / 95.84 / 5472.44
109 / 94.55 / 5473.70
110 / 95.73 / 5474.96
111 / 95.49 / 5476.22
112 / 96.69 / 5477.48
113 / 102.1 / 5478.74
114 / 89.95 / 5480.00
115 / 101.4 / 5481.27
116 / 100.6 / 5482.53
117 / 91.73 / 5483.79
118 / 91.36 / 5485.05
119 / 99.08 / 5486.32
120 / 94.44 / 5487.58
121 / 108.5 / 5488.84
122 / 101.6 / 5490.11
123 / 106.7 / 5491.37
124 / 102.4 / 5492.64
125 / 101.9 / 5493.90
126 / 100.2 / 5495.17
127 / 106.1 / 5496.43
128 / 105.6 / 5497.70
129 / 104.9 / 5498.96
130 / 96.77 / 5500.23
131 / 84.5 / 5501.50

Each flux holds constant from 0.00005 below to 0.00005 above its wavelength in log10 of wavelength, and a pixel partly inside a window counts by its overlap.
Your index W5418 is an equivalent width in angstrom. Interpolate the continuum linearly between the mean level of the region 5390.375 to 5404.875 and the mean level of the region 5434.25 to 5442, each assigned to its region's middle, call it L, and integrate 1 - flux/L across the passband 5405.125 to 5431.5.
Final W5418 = 1.42 angstrom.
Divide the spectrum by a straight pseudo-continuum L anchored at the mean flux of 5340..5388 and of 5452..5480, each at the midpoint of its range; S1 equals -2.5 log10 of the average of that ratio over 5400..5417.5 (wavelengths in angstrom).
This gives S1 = 0.07 mag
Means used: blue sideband 101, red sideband 97.4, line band 93.7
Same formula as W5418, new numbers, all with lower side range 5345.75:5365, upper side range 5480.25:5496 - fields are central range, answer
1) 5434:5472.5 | 0.31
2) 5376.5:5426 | 2.51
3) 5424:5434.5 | 0.35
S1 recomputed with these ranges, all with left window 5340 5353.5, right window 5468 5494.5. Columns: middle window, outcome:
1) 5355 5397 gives -0.04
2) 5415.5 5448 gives -0.03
